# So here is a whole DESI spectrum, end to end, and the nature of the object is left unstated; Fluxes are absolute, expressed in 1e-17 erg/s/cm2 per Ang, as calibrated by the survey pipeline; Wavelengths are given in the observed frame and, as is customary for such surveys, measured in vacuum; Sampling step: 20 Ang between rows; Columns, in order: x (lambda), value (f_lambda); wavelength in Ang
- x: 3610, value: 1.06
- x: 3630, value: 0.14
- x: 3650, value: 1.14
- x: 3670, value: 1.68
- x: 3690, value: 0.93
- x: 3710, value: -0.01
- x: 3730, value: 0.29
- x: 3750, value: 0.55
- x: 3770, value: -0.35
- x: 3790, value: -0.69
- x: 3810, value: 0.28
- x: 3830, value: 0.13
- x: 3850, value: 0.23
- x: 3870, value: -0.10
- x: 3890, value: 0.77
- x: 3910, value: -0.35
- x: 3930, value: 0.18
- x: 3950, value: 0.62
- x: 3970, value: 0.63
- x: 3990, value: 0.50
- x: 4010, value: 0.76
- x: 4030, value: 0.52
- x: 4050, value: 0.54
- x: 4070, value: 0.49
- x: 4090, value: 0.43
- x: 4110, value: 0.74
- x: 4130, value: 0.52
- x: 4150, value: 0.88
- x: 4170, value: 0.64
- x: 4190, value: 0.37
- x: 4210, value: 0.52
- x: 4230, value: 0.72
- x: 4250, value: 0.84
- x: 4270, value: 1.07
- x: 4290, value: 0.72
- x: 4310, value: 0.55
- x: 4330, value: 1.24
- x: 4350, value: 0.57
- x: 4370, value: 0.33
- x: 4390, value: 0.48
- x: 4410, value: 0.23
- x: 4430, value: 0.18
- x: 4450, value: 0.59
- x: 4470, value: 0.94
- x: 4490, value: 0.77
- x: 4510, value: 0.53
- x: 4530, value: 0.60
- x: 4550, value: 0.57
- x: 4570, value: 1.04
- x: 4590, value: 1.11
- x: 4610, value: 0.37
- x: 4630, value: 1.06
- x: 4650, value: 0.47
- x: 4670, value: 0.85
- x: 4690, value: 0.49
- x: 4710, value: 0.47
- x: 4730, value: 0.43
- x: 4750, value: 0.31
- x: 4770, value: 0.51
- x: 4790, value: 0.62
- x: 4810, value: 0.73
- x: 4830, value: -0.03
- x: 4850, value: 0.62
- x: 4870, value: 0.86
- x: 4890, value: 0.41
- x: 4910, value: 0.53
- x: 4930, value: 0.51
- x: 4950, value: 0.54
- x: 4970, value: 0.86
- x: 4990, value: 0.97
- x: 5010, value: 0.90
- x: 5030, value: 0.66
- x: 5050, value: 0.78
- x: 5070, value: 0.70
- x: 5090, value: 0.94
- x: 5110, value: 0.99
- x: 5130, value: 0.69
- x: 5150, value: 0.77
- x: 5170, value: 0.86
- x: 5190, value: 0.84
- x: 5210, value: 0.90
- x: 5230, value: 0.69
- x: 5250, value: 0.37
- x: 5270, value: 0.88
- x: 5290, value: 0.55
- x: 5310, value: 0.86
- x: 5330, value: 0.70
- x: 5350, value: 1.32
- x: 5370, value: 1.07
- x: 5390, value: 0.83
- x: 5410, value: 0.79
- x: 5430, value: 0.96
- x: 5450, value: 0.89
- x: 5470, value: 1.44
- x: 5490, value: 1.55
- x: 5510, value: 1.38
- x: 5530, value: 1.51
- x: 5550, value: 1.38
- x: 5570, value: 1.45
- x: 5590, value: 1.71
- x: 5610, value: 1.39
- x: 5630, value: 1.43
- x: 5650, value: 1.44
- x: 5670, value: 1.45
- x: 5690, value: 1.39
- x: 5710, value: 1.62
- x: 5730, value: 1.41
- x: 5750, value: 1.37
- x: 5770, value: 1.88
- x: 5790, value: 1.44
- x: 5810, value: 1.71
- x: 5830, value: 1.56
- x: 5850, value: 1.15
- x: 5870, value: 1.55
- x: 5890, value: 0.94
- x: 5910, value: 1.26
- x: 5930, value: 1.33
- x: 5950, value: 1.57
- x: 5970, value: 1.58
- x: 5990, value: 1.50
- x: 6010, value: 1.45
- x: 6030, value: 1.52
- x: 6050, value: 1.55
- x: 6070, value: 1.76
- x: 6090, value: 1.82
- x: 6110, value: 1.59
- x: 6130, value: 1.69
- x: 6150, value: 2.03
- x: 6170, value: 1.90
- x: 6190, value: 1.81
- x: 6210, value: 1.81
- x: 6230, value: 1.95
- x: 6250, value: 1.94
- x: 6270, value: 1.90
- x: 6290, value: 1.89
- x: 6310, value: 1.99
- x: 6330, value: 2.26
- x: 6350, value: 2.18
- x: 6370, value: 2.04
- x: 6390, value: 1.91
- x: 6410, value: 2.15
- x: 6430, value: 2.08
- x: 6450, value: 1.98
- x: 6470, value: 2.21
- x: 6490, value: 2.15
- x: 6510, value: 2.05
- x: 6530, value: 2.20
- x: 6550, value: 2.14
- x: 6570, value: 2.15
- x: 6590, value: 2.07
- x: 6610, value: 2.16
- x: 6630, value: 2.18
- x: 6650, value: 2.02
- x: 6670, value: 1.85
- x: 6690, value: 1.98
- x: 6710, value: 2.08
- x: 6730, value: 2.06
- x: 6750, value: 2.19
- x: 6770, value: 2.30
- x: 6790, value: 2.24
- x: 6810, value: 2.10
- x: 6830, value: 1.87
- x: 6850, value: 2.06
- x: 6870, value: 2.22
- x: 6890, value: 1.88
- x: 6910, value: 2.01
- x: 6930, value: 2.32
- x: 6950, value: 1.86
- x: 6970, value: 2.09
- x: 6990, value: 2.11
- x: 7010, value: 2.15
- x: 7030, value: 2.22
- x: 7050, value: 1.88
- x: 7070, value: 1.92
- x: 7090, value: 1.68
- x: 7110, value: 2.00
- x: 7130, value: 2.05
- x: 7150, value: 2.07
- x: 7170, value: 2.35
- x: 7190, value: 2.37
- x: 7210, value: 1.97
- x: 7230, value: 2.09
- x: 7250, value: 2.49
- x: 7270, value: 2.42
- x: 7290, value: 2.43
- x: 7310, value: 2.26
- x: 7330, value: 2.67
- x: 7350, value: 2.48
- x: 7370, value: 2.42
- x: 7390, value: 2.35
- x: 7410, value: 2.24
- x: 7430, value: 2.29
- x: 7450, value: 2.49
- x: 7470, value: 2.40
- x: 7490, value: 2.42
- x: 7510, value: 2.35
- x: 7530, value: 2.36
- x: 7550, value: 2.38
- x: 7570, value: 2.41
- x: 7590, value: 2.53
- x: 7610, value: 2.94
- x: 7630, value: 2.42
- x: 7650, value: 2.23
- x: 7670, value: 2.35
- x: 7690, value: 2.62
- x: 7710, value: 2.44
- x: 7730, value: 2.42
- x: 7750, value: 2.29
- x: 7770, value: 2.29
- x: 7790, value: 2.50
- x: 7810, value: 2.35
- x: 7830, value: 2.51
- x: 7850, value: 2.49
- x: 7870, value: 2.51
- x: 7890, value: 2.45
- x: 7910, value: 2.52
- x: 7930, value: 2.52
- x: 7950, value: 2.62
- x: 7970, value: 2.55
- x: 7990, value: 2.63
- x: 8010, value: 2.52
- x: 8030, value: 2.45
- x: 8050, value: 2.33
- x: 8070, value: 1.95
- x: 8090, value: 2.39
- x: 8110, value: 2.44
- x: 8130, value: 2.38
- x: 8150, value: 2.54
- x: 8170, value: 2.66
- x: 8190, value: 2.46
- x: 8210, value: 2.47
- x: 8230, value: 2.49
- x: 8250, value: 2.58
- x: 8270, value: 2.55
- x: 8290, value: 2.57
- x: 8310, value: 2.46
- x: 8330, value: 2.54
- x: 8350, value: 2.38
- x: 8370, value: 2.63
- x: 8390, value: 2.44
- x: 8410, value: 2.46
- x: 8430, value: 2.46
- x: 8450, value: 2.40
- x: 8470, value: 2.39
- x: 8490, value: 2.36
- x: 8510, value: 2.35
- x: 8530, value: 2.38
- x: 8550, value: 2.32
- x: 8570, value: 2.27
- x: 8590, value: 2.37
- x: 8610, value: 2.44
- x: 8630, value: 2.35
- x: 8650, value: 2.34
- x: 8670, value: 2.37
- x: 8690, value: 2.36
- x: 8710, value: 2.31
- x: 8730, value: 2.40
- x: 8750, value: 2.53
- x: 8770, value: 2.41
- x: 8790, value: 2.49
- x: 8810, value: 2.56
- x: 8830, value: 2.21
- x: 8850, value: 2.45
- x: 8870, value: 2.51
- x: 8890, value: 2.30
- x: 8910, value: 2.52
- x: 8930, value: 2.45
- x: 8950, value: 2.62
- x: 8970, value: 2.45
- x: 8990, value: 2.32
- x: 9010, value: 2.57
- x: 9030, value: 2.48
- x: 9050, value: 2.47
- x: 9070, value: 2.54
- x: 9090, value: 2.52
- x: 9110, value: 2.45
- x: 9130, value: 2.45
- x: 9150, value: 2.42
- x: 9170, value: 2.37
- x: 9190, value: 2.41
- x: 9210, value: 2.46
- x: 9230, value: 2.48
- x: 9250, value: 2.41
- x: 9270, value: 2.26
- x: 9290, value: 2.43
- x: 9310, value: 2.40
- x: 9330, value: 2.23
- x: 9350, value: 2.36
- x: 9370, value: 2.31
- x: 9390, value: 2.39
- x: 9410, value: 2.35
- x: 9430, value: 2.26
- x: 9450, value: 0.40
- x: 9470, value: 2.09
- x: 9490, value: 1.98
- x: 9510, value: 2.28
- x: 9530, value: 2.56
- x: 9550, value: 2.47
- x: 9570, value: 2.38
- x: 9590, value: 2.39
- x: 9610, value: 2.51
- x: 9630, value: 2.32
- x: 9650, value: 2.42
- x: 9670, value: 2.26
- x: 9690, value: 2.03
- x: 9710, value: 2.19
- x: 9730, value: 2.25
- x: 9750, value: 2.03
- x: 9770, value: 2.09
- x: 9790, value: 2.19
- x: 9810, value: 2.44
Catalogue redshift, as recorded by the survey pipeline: 0.369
